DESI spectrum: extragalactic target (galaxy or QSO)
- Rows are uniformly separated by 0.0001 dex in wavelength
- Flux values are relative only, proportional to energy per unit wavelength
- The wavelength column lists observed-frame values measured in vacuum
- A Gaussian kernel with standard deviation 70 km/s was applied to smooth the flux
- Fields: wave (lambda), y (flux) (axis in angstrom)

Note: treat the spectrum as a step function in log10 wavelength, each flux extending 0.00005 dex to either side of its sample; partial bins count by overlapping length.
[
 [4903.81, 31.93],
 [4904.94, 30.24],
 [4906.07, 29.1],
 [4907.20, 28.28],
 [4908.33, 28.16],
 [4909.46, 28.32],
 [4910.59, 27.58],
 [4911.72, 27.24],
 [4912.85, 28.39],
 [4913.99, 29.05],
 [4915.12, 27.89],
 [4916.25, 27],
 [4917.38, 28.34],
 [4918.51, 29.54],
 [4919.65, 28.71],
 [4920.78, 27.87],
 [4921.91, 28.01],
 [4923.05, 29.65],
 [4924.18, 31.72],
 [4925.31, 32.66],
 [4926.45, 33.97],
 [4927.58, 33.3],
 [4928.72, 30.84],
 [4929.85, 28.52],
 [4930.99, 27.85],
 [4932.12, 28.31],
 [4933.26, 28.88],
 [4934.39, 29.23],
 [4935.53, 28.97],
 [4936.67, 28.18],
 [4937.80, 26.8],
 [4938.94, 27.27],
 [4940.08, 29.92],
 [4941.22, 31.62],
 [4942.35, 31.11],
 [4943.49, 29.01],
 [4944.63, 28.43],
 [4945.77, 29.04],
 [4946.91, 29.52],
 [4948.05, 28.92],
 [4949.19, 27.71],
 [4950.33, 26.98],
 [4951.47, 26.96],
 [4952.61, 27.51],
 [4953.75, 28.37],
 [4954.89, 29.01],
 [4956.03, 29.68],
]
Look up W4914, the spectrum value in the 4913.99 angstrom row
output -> 29.05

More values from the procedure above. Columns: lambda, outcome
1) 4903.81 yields 31.93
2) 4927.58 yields 33.3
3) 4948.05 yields 28.92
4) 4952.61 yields 27.51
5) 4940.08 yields 29.92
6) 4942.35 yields 31.11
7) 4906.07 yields 29.1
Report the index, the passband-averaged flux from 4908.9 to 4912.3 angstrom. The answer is 27.7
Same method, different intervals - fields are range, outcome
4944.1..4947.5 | 29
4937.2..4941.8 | 28.9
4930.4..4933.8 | 28.3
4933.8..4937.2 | 28.8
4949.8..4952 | 27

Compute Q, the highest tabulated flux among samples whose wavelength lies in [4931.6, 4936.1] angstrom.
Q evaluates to 29.23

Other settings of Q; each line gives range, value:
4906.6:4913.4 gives 28.39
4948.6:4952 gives 27.71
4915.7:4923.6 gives 29.65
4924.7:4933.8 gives 33.97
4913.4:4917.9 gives 29.05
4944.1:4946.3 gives 29.04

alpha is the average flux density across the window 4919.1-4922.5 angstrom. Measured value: 28.2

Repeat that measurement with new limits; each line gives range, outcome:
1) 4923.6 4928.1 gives 32.9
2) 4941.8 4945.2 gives 29.5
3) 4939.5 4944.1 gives 30.4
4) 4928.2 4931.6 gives 29.1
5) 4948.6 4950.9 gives 27.3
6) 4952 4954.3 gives 27.9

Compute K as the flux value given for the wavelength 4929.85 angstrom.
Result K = 28.52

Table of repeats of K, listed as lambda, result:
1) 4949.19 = 27.71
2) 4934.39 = 29.23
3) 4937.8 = 26.8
